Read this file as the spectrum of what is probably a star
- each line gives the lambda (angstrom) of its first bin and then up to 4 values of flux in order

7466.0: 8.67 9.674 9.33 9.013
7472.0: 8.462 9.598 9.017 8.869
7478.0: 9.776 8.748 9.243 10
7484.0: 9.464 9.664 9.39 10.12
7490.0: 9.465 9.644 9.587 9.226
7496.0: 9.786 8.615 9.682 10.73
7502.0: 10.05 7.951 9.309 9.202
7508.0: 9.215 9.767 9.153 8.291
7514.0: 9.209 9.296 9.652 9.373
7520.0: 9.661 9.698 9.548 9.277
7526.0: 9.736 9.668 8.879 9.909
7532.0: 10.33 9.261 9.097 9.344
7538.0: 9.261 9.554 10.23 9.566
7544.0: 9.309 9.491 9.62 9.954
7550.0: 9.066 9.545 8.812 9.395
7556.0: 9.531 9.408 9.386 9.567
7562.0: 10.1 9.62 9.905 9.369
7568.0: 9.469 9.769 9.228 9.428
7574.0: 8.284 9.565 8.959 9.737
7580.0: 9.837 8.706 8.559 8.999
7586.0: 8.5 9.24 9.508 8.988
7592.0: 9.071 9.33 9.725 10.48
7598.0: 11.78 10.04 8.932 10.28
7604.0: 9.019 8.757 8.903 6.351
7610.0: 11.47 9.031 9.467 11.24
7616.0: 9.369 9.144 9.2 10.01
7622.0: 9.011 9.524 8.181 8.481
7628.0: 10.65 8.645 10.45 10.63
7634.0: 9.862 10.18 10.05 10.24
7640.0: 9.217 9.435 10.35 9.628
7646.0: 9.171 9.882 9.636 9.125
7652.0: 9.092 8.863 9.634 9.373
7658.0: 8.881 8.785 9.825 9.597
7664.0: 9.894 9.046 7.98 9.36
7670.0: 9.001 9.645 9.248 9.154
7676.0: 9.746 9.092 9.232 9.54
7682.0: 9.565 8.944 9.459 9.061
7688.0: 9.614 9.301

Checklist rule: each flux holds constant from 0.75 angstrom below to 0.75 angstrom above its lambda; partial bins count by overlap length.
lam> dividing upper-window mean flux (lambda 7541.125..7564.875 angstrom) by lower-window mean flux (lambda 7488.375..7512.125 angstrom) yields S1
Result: 1.01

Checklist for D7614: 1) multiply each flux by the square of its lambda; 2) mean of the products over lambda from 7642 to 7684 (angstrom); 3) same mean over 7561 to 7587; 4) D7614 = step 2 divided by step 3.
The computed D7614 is 1.03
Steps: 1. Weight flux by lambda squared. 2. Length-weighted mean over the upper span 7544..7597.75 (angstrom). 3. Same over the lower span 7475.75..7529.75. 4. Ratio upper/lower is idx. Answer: 1.02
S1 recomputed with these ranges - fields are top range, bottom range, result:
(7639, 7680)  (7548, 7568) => 0.98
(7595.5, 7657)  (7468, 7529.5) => 1.02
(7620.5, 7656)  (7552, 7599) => 1.01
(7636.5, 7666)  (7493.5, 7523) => 1.01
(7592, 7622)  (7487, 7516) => 1.02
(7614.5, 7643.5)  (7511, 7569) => 1.02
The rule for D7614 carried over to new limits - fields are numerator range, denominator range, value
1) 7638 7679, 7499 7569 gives 1.02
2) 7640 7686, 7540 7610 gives 1.02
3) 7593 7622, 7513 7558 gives 1.03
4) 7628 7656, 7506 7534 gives 1.06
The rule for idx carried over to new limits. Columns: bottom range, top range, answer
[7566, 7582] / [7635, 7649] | 1.07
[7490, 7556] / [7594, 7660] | 1.04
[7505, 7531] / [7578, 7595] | 0.99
